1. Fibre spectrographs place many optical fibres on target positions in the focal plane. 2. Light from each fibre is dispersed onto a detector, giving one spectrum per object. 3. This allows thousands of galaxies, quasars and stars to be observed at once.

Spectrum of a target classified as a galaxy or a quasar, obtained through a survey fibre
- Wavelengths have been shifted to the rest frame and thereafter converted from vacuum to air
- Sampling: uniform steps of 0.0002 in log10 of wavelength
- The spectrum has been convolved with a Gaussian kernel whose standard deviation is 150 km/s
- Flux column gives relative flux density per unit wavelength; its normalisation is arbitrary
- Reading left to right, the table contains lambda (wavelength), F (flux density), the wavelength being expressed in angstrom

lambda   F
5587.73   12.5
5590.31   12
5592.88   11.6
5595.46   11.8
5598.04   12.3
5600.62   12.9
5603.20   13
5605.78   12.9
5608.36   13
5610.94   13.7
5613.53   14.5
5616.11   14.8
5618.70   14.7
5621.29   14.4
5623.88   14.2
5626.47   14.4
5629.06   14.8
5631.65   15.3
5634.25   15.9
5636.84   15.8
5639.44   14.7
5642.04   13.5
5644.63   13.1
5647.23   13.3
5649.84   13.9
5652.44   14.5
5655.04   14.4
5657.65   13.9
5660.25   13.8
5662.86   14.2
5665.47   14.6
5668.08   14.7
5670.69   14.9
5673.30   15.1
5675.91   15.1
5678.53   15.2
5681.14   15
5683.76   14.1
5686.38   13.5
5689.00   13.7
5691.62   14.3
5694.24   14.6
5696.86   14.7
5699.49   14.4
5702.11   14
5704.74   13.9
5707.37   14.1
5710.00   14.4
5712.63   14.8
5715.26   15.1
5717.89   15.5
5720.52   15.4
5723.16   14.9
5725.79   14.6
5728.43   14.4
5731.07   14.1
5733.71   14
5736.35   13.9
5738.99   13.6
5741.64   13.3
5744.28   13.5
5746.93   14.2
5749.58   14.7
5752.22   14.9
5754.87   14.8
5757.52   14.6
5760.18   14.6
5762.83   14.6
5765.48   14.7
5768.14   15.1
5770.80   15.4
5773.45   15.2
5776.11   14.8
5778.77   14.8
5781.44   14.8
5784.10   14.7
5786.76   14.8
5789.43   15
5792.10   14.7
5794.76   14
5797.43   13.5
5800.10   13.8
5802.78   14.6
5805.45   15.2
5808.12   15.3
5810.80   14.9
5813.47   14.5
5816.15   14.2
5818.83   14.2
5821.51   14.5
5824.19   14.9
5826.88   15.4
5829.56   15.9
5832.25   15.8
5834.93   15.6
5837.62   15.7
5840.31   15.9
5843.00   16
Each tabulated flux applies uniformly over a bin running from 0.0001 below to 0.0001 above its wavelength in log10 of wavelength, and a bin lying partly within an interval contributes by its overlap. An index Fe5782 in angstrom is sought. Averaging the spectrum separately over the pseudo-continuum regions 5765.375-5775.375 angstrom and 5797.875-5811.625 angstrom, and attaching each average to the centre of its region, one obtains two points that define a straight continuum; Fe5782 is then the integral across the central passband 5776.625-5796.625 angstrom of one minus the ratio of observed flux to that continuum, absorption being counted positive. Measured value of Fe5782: 0.3 angstrom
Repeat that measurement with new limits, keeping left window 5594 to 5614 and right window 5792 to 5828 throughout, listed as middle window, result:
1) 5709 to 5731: -1.6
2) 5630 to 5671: -3.4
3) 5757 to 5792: -1.5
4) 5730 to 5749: 0.2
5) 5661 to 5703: -3.0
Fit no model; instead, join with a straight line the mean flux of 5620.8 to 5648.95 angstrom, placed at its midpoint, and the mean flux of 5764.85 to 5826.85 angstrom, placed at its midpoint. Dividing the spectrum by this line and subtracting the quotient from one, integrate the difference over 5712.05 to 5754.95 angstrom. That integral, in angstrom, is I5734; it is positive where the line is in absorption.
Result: 0.51 angstrom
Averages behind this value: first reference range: 14.5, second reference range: 14.7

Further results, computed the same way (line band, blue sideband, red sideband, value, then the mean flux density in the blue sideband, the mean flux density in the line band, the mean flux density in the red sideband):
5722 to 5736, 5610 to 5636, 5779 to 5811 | 0.27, 14.7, 14.4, 14.6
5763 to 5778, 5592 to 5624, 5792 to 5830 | -0.66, 13.4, 15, 14.6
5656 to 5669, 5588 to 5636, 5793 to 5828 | -0.32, 13.7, 14.2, 14.5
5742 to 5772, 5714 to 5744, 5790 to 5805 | -0.56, 14.4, 14.6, 14.2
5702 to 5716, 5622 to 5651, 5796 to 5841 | 0.24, 14.4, 14.4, 14.9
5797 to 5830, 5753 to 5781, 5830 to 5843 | 1.69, 14.9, 14.7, 15.8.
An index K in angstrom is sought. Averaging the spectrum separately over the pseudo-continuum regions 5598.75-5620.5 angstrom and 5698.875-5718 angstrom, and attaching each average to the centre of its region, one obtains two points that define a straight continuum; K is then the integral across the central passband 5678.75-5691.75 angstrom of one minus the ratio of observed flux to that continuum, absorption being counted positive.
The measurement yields 0.1 angstrom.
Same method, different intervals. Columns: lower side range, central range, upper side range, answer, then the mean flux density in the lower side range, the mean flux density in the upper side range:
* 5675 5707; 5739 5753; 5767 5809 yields 0.5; 14.4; 14.7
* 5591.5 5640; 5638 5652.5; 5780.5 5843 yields 0.3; 13.9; 14.9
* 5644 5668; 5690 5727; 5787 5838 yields -0.8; 14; 14.8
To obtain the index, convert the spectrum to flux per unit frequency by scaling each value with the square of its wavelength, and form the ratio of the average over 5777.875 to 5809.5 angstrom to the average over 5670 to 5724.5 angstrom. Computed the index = 1.0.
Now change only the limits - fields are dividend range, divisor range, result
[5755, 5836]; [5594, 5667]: 1.12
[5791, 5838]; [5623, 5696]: 1.08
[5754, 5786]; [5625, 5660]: 1.08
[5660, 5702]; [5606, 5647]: 1.03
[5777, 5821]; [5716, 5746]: 1.04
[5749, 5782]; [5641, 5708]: 1.08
